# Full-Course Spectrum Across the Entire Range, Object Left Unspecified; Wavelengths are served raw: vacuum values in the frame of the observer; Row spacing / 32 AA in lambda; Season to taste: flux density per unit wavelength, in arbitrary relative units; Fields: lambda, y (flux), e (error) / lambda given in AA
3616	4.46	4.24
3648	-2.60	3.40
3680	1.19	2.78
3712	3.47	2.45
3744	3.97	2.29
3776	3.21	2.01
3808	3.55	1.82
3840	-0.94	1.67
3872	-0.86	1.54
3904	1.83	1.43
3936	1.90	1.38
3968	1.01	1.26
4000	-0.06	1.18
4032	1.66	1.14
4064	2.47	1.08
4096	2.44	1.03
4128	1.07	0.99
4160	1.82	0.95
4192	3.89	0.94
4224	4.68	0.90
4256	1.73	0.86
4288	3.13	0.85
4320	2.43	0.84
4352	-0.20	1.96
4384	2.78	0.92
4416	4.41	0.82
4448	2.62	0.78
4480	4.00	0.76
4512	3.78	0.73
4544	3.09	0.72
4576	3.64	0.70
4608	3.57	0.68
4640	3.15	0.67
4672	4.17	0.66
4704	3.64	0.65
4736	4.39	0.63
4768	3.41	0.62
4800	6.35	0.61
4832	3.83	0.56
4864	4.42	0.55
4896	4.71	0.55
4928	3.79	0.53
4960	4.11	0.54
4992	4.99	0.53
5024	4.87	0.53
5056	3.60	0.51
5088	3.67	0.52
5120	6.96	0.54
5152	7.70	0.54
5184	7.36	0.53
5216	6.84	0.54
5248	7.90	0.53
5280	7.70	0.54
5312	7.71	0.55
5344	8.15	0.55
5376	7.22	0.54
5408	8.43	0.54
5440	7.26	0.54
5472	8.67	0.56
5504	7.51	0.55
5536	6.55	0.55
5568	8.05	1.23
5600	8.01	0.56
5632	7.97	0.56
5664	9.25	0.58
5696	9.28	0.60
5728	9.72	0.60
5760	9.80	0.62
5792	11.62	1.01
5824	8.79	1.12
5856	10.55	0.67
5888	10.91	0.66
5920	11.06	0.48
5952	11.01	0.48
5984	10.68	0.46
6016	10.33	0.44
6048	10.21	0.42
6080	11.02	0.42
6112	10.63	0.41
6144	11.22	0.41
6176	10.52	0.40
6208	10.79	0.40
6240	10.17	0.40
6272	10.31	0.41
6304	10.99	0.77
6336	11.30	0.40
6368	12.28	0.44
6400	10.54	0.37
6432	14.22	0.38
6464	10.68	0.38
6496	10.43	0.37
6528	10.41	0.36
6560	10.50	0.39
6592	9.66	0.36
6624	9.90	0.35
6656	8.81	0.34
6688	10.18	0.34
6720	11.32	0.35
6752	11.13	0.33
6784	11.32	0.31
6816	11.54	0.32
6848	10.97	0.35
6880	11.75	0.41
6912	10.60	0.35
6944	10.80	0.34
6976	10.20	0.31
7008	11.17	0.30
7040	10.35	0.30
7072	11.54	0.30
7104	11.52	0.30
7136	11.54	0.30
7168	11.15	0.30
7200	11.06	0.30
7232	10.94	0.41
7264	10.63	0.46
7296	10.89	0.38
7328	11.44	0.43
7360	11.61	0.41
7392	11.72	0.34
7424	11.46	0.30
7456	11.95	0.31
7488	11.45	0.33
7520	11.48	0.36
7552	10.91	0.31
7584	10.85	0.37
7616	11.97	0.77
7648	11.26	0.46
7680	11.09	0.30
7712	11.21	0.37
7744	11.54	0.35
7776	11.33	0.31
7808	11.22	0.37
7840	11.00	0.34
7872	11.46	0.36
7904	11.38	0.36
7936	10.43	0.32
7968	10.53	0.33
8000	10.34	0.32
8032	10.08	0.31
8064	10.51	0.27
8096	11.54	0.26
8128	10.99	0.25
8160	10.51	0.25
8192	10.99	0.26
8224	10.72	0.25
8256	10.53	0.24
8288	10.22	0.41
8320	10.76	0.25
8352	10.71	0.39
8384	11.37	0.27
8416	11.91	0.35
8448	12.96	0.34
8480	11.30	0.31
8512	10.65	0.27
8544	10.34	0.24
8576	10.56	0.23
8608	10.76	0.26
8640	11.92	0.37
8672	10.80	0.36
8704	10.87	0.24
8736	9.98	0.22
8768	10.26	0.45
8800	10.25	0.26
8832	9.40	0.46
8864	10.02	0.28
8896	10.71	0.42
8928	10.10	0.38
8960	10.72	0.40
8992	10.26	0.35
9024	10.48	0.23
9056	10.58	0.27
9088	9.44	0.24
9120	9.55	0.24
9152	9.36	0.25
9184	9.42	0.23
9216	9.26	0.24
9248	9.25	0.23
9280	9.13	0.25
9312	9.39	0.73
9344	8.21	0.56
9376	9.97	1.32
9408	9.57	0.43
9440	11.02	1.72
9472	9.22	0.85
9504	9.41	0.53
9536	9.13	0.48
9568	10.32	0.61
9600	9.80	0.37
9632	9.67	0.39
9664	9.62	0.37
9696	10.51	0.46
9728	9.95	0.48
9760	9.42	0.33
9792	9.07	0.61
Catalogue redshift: 0.28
